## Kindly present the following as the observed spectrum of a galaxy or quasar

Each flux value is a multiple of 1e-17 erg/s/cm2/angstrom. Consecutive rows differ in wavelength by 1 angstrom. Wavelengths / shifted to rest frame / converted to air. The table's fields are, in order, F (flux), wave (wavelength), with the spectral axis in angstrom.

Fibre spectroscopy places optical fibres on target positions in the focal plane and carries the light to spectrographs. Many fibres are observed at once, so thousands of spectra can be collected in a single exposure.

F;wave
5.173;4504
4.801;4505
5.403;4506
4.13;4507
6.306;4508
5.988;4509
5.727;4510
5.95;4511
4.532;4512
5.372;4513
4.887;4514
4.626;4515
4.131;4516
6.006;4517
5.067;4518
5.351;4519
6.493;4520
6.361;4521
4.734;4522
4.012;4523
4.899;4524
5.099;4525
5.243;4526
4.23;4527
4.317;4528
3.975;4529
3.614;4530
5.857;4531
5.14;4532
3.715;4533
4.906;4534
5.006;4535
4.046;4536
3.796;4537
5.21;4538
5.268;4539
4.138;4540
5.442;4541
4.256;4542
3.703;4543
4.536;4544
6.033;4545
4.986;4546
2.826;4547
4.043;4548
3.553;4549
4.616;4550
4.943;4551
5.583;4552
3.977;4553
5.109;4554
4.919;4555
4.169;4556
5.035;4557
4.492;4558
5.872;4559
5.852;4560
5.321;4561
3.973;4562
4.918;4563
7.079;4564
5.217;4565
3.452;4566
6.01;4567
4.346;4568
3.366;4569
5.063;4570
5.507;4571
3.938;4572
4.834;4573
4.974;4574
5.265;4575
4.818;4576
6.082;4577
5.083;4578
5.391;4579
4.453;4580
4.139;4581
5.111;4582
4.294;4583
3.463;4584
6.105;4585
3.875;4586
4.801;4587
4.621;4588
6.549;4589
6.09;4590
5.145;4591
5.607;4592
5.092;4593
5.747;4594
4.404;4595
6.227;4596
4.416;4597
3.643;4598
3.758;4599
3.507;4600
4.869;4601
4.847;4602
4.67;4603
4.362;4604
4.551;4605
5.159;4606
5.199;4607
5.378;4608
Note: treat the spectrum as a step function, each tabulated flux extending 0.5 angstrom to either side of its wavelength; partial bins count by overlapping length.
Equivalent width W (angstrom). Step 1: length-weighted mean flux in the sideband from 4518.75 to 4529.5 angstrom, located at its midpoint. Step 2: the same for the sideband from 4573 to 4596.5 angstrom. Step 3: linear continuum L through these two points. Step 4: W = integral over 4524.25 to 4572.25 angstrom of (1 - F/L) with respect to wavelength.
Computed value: 3.0 angstrom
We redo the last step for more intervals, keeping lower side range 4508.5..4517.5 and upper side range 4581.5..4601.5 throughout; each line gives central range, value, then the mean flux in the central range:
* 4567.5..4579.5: 0.2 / 4.89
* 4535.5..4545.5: 0.9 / 4.64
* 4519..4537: 1.3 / 4.79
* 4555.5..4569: 0.0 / 4.99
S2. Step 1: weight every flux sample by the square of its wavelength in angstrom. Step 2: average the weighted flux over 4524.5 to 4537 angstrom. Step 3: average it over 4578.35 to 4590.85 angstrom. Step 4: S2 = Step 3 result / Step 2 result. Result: 1.10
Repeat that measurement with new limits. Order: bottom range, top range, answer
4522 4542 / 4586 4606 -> 1.08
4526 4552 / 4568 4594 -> 1.12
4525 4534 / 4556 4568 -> 1.14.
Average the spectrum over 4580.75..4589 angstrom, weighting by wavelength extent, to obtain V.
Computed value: 4.68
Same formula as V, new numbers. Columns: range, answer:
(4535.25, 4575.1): 4.74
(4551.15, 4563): 4.94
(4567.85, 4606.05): 4.83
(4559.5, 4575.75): 4.94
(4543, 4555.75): 4.55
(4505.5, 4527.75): 5.2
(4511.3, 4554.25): 4.74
